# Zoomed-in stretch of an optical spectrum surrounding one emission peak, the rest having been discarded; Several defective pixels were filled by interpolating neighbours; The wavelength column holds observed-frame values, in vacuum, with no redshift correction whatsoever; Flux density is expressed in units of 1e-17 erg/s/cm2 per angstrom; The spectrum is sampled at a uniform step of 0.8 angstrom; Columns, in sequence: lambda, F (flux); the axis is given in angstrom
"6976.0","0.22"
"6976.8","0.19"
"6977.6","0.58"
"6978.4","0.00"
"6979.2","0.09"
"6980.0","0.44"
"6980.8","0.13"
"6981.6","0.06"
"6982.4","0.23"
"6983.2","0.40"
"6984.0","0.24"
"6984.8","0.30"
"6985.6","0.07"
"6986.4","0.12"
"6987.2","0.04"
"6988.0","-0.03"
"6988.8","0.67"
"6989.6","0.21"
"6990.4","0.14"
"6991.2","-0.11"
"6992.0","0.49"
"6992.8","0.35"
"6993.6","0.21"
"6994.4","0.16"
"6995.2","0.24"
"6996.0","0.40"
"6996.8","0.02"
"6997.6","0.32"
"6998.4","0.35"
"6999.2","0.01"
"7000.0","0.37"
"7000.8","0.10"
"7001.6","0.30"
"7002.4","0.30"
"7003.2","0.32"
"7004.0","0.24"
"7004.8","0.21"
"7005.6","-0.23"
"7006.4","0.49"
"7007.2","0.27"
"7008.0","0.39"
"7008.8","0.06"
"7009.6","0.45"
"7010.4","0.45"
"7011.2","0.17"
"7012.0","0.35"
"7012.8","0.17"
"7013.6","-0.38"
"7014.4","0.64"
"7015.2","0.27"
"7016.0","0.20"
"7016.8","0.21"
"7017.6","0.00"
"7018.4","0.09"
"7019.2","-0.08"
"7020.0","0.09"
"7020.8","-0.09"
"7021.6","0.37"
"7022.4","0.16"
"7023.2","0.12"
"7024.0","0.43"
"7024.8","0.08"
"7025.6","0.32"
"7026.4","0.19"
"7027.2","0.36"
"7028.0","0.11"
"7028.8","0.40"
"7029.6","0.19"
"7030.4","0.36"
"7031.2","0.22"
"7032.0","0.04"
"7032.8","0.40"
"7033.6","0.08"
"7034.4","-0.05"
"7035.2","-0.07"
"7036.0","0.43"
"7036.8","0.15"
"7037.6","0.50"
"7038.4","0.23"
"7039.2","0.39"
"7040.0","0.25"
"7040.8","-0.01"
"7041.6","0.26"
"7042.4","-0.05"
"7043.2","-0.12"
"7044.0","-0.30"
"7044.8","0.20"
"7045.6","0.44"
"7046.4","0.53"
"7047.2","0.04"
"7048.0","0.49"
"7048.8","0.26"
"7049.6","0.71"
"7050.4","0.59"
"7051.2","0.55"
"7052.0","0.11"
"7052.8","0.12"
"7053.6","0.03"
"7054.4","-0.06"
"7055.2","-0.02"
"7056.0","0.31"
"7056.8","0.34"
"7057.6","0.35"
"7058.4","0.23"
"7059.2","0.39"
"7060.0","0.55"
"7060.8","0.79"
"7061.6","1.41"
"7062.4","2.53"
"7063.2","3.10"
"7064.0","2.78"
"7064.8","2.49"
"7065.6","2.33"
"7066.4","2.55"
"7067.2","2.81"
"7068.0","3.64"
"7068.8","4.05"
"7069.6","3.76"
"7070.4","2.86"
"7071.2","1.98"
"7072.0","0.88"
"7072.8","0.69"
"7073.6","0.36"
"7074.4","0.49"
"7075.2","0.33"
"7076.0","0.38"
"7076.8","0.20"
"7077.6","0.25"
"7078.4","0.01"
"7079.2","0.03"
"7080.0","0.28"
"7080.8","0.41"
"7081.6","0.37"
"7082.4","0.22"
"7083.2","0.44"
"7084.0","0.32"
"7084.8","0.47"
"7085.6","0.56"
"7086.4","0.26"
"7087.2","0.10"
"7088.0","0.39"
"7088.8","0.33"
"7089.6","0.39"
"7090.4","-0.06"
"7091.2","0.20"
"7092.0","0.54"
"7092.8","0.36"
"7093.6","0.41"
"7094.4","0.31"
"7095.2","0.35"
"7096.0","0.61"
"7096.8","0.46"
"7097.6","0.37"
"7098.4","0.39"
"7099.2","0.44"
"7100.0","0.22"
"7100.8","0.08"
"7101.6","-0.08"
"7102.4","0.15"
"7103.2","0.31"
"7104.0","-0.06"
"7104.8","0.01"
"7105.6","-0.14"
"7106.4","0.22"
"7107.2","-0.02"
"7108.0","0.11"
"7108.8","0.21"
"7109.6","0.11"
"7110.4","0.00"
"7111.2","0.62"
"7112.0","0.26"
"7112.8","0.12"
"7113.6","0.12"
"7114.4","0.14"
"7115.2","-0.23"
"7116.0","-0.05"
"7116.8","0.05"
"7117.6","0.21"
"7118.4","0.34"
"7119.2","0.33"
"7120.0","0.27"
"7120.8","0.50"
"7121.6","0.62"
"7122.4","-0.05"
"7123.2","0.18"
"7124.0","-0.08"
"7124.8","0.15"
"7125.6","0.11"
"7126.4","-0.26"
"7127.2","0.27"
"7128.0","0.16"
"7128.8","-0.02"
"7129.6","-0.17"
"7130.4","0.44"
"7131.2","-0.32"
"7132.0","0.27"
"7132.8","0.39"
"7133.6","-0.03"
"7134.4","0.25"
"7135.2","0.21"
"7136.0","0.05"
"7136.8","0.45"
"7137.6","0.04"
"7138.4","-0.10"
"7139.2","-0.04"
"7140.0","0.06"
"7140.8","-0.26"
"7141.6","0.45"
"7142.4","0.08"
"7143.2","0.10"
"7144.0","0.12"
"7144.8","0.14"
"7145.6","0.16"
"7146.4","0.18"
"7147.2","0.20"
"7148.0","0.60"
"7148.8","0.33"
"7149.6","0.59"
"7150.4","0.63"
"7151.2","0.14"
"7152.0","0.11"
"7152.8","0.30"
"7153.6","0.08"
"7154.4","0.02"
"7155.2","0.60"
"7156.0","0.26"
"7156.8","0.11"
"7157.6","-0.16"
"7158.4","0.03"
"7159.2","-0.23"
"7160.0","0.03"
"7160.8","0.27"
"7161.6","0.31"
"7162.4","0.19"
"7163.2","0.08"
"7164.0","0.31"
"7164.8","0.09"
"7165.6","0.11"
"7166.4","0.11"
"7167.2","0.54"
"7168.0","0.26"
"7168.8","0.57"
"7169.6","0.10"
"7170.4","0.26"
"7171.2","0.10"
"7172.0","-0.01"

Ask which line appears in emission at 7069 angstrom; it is [O II] 3727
